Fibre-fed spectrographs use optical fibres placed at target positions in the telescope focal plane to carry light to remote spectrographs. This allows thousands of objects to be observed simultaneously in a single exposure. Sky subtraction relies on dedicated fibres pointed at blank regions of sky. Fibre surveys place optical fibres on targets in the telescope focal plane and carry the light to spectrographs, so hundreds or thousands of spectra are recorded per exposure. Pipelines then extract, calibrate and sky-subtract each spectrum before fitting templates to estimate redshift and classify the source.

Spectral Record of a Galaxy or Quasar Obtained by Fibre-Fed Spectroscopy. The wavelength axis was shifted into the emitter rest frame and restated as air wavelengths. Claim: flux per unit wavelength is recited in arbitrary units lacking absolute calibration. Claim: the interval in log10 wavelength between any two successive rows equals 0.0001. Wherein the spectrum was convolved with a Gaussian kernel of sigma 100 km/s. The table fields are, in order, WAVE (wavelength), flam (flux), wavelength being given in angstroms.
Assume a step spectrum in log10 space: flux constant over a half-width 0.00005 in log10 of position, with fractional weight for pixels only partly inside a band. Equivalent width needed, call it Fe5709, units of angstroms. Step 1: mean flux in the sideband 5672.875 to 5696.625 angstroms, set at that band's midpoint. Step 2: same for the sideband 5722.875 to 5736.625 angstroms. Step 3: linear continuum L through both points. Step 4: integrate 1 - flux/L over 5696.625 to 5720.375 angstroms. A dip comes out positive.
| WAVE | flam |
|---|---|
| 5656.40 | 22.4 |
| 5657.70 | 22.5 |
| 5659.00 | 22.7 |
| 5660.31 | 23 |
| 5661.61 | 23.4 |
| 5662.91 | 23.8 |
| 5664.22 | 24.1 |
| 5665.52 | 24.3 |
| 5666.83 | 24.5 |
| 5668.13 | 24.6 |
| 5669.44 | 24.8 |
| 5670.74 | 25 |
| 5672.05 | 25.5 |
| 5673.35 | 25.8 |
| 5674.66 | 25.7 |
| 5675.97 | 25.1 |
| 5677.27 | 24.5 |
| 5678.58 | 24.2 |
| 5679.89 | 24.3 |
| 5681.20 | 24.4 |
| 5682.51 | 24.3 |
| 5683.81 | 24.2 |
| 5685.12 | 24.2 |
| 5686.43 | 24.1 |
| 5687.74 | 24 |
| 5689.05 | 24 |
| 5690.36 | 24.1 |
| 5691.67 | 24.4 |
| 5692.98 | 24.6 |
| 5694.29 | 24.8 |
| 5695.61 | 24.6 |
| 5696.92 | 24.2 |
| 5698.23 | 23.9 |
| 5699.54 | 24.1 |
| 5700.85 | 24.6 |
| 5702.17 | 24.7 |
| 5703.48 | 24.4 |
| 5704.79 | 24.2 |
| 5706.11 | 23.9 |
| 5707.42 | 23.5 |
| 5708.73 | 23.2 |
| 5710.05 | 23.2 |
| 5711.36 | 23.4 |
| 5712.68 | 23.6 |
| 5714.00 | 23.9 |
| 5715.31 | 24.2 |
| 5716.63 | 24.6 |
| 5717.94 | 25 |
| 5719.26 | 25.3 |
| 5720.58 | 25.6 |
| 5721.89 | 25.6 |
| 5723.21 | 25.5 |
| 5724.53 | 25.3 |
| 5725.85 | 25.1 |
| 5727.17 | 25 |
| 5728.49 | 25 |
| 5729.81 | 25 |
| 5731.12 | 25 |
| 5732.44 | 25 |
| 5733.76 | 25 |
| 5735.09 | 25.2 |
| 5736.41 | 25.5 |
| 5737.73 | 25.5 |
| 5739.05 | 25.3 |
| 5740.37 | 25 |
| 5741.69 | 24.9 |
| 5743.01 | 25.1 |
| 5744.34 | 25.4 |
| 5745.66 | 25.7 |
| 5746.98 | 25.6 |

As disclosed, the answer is 0.7 angstroms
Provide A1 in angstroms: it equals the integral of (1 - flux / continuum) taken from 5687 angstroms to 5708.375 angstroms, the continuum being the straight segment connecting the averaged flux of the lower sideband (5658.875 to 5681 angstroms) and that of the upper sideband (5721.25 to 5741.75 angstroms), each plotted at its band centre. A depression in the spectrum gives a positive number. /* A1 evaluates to 0.5 angstroms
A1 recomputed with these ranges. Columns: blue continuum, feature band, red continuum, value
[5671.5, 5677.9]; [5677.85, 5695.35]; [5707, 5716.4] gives 0.4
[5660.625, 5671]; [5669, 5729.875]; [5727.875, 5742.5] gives 0.4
